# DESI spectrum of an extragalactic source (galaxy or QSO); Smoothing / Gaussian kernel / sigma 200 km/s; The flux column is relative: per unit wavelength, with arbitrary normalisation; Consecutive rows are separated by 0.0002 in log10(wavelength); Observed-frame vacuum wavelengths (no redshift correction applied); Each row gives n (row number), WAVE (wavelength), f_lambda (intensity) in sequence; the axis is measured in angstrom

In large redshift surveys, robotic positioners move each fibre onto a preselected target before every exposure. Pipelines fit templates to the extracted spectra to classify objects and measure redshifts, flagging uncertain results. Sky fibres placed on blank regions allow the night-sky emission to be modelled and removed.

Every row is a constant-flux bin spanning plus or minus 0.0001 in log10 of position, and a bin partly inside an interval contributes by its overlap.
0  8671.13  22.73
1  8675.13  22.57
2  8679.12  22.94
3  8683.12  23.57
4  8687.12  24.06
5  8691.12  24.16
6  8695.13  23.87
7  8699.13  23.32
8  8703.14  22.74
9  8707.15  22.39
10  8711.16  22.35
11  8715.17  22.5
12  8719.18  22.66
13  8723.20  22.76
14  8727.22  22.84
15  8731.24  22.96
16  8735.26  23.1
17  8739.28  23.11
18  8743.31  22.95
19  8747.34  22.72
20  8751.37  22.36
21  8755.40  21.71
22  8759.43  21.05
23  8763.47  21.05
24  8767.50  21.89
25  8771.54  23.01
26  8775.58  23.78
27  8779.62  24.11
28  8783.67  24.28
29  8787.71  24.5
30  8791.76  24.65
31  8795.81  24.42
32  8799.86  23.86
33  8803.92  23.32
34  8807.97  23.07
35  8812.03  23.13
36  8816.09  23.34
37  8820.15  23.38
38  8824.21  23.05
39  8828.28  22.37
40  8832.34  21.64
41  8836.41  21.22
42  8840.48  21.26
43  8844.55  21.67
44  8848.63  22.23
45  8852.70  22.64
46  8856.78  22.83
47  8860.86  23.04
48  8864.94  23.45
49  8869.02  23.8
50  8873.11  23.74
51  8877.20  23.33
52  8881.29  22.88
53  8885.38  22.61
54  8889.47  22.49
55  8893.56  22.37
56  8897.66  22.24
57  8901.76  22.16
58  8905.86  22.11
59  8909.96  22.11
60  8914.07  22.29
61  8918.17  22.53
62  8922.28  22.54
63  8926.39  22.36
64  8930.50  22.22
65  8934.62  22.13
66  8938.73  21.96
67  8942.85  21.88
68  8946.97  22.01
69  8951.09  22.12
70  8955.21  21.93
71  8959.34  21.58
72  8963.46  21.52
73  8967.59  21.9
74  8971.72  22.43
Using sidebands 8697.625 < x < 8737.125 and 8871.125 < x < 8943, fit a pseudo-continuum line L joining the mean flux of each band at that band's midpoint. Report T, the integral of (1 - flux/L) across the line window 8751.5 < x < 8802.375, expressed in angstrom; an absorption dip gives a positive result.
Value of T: -1.1 angstrom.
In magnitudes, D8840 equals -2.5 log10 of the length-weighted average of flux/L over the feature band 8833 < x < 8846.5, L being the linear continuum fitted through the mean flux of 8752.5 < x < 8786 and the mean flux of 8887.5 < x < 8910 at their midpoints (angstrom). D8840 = 0.05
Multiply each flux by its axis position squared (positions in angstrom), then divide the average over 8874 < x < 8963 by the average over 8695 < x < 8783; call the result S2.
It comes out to 1.0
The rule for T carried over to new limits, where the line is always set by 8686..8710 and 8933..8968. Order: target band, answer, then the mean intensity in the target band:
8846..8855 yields 0.0 angstrom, 22.4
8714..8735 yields 0.4 angstrom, 22.8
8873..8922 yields -0.7 angstrom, 22.5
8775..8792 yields -1.0 angstrom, 24.3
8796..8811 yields -0.5 angstrom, 23.5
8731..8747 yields 0.1 angstrom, 23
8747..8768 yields 1.2 angstrom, 21.7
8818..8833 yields -0.1 angstrom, 22.7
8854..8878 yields -1.0 angstrom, 23.3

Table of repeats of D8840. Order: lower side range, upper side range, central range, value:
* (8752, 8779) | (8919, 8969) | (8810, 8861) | -0.014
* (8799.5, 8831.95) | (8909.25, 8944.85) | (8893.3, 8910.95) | 0.011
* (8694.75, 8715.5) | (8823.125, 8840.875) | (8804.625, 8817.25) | -0.054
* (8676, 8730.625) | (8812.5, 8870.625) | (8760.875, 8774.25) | 0.039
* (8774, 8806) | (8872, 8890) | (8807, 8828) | 0.031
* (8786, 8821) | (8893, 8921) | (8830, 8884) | 0.018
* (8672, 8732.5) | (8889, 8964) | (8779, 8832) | -0.045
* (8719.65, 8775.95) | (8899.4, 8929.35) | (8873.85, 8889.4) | -0.029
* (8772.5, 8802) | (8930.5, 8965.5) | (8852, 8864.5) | 0.011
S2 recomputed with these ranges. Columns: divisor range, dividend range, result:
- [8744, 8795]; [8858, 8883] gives 1.04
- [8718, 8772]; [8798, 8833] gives 1.05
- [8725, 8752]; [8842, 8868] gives 1.02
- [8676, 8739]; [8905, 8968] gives 1.01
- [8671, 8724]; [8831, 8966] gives 1.01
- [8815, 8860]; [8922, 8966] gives 1.01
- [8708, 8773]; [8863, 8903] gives 1.06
